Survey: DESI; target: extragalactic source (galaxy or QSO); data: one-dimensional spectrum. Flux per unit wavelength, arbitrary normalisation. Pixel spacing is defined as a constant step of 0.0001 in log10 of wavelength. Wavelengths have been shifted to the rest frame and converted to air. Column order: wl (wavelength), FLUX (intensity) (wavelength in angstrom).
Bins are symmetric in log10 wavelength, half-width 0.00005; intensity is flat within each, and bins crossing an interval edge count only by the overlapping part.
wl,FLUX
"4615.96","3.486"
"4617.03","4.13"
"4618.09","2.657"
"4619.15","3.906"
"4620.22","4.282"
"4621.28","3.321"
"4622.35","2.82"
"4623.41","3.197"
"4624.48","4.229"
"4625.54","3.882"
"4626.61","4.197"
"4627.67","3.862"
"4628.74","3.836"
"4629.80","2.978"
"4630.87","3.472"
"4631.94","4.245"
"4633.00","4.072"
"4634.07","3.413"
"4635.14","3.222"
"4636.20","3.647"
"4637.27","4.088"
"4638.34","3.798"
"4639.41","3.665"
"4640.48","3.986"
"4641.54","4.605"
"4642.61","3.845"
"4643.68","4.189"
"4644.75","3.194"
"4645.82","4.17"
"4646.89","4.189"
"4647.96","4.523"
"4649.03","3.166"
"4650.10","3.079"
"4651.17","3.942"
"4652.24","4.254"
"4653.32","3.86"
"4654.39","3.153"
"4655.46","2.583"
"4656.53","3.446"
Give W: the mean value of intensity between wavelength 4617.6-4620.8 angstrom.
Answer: 3.62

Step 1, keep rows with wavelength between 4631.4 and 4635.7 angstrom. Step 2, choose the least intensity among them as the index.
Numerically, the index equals 3.222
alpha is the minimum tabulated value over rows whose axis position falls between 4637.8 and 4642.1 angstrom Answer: 3.665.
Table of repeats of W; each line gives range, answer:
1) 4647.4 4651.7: 3.68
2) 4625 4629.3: 3.94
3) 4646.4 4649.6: 3.95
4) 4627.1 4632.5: 3.69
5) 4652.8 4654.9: 3.51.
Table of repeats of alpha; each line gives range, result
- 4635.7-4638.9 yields 3.647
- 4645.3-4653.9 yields 3.079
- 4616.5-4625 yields 2.657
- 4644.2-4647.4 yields 3.194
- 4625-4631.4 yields 2.978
